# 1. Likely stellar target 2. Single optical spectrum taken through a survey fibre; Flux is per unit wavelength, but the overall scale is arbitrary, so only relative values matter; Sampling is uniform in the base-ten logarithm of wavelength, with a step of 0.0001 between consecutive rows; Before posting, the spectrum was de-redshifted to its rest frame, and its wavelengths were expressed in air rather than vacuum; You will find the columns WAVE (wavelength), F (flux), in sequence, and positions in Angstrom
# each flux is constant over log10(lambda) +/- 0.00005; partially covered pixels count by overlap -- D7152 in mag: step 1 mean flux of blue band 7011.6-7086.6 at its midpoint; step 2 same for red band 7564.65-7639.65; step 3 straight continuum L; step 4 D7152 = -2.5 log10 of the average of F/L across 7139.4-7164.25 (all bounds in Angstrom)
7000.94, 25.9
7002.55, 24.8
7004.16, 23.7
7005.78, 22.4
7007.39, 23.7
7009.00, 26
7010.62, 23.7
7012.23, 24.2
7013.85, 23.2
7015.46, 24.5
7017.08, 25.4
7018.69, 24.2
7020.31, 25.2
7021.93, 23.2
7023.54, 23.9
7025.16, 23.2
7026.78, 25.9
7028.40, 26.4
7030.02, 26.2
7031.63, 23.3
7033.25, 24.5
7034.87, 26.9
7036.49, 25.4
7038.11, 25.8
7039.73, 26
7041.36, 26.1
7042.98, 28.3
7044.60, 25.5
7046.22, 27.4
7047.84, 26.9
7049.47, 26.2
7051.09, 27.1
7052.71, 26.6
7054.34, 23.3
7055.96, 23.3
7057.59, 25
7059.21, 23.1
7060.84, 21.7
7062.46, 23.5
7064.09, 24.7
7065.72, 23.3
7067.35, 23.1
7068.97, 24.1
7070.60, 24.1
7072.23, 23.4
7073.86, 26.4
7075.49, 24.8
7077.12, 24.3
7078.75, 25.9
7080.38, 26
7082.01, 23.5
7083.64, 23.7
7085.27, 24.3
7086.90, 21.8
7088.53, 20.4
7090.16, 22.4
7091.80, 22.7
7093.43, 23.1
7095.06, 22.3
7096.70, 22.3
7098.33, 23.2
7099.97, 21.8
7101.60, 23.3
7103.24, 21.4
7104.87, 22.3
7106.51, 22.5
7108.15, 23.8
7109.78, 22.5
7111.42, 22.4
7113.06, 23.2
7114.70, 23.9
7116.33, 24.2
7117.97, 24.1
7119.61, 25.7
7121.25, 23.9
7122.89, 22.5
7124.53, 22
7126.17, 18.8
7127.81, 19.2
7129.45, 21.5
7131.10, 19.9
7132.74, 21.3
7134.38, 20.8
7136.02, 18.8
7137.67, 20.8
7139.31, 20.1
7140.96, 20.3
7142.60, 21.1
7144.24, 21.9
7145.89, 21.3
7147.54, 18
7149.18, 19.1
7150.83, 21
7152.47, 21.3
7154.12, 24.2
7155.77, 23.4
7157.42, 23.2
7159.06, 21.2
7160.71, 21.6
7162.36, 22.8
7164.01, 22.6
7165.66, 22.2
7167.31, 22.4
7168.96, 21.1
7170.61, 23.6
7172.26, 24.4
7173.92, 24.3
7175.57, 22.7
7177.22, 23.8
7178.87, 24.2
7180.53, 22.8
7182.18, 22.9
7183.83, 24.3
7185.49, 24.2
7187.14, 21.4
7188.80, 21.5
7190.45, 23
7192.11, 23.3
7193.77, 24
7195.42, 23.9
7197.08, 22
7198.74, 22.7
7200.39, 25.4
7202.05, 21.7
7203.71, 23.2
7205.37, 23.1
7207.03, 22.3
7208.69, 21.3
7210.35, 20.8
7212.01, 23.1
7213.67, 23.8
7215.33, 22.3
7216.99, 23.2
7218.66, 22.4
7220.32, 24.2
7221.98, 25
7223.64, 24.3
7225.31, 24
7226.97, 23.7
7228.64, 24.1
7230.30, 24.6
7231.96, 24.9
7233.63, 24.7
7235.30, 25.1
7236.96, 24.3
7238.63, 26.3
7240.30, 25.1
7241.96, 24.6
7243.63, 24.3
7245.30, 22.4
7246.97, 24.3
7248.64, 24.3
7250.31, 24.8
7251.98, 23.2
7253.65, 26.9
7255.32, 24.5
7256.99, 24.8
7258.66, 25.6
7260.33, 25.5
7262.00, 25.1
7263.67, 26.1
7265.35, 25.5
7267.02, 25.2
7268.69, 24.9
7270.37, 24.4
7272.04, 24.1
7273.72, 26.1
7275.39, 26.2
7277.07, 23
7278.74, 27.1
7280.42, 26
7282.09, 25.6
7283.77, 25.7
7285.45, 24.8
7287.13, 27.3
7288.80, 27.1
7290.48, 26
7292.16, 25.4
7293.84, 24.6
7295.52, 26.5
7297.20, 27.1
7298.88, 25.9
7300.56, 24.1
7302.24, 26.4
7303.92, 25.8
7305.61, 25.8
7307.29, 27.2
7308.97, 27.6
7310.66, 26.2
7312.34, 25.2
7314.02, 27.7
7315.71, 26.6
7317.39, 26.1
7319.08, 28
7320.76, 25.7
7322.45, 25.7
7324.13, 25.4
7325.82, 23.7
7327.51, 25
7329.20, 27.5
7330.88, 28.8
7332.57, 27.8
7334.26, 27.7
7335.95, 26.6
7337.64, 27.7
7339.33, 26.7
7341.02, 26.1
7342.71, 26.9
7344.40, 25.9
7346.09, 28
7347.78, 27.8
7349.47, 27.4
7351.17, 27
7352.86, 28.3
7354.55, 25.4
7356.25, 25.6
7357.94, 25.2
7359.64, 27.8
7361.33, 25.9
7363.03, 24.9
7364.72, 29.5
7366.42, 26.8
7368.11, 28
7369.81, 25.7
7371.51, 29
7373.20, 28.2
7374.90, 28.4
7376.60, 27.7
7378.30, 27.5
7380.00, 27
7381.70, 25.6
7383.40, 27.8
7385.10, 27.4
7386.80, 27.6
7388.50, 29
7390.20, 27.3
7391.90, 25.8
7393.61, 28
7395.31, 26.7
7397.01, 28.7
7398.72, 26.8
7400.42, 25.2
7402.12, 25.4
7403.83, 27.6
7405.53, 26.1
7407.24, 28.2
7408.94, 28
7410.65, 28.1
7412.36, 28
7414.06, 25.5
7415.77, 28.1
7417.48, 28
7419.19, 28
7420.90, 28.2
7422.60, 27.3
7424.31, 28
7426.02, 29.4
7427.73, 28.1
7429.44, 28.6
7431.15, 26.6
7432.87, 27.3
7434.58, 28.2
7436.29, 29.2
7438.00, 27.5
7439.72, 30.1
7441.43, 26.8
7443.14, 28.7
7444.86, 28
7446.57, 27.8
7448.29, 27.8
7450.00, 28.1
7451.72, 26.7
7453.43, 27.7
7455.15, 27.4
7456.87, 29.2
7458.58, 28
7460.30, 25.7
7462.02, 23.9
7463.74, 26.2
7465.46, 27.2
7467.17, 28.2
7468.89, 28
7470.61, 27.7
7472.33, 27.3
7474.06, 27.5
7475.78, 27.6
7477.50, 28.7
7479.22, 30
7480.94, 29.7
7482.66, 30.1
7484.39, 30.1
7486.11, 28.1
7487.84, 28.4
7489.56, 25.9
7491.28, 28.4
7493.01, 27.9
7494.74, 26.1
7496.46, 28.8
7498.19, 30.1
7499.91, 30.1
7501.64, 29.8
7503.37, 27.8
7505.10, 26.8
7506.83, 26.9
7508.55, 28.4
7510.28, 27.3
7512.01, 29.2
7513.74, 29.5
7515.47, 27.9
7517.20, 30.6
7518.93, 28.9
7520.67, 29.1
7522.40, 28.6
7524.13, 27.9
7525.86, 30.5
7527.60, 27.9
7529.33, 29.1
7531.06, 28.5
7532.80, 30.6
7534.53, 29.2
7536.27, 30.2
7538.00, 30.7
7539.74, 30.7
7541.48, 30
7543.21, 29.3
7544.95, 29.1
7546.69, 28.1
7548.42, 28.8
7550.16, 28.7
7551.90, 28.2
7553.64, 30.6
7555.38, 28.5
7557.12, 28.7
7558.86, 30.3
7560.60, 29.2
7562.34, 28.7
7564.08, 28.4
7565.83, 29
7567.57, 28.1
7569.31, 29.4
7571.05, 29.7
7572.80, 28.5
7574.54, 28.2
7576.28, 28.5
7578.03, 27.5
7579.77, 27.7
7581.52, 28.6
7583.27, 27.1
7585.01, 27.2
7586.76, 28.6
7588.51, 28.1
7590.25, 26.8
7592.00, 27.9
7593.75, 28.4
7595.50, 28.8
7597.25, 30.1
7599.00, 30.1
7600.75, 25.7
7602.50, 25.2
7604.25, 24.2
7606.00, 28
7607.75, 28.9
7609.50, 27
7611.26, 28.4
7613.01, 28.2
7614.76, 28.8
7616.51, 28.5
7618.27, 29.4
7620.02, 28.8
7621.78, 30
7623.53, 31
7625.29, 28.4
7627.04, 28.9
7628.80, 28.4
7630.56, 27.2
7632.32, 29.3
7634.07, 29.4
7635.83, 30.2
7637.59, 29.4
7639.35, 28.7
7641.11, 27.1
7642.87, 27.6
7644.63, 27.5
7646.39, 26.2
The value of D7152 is 0.19 mag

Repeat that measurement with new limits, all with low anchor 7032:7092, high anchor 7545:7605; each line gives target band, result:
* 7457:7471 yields 0.02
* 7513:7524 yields -0.04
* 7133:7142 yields 0.24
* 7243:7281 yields 0.05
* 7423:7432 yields -0.03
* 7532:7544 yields -0.08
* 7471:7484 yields -0.04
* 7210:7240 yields 0.08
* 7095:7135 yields 0.12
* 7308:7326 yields 0.01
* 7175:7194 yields 0.11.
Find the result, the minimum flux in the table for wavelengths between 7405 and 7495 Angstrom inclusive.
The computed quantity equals 23.9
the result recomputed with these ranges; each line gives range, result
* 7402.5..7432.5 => 25.5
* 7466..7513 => 25.9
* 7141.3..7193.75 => 18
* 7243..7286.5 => 22.4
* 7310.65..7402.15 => 23.7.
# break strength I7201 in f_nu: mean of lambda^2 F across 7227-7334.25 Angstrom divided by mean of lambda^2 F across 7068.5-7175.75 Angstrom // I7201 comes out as 1.19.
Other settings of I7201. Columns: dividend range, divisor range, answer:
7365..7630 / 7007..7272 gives 1.32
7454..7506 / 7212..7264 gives 1.22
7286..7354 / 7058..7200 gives 1.24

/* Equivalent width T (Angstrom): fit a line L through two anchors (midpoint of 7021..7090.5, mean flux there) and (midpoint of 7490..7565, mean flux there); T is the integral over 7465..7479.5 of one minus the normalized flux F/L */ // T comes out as 0.2 Angstrom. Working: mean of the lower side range 24.7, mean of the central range 28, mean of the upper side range 28.9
